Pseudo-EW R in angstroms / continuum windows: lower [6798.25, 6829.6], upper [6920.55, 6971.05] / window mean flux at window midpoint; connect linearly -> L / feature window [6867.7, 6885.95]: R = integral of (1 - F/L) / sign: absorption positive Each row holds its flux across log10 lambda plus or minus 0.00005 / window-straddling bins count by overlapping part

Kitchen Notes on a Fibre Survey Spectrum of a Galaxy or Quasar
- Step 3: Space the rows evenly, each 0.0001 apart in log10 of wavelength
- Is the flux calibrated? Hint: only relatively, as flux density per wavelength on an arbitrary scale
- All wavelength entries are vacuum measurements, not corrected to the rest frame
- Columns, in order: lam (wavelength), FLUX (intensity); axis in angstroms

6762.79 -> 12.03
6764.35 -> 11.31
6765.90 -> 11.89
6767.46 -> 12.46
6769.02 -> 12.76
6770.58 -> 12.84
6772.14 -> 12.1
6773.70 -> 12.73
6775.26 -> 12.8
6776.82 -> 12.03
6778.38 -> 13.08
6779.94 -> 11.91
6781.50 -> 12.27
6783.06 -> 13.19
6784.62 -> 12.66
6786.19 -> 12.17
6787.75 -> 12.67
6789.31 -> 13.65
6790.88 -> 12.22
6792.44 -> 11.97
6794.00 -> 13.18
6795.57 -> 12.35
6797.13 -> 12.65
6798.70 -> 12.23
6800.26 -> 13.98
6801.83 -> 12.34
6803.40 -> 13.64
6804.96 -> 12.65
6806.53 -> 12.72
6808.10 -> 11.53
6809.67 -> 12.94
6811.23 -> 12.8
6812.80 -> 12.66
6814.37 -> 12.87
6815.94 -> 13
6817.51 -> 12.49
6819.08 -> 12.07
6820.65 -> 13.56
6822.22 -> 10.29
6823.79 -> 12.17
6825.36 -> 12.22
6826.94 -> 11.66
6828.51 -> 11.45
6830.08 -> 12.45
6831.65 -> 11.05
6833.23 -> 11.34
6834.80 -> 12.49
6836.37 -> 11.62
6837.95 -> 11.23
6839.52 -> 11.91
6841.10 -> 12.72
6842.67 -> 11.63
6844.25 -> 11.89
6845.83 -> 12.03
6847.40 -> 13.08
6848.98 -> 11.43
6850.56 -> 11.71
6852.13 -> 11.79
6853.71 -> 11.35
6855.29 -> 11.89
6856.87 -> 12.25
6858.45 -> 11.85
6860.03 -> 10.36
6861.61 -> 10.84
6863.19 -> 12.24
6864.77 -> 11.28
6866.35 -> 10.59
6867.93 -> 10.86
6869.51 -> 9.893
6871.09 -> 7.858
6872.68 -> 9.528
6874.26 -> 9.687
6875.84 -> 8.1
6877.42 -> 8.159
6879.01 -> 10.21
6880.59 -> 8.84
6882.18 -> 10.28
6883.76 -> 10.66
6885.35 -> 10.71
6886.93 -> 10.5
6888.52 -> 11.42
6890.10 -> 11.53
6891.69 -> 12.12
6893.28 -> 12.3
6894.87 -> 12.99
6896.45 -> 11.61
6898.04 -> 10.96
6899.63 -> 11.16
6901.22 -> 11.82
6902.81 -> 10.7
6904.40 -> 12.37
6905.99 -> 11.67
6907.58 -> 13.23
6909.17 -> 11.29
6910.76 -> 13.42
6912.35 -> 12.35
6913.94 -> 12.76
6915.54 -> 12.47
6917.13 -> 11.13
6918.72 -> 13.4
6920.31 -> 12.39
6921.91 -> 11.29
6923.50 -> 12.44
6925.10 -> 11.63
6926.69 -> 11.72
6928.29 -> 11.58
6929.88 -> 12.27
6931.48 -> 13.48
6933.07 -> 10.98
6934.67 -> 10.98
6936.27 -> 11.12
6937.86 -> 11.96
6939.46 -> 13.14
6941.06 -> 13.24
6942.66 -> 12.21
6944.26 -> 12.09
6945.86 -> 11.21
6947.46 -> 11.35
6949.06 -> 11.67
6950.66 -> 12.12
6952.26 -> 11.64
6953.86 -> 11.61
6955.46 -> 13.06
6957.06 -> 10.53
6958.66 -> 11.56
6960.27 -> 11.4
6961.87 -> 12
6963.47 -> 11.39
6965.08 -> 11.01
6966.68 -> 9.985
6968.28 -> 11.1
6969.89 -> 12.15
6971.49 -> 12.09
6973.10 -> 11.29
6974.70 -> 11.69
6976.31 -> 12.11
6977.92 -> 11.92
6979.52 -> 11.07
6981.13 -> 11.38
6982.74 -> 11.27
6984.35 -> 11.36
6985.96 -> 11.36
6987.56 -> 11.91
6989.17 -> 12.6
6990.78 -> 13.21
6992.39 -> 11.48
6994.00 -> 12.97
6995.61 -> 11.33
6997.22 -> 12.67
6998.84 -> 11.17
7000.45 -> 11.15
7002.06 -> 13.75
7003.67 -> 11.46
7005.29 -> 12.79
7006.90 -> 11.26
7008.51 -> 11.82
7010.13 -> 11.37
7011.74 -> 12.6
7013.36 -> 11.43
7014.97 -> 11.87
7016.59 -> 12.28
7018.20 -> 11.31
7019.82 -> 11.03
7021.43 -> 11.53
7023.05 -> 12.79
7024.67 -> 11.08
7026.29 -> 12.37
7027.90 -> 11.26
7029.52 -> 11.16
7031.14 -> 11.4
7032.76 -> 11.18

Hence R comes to 3.9 angstroms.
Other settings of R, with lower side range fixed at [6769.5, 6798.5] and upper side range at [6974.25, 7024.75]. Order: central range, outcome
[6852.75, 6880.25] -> 4.3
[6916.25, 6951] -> 0.3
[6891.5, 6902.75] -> 0.4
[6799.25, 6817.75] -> -0.5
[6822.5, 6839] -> 0.9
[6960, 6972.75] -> 0.6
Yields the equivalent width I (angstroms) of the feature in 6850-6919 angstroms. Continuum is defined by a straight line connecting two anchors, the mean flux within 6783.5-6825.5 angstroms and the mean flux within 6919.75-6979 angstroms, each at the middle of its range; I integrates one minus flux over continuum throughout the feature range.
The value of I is 5.46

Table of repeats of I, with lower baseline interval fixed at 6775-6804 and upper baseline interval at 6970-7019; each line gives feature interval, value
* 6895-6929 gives 0.56 angstroms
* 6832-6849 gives 0.72 angstroms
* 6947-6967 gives 0.82 angstroms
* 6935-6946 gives -0.06 angstroms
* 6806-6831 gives 0.53 angstroms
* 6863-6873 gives 1.72 angstroms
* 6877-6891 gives 2.25 angstroms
